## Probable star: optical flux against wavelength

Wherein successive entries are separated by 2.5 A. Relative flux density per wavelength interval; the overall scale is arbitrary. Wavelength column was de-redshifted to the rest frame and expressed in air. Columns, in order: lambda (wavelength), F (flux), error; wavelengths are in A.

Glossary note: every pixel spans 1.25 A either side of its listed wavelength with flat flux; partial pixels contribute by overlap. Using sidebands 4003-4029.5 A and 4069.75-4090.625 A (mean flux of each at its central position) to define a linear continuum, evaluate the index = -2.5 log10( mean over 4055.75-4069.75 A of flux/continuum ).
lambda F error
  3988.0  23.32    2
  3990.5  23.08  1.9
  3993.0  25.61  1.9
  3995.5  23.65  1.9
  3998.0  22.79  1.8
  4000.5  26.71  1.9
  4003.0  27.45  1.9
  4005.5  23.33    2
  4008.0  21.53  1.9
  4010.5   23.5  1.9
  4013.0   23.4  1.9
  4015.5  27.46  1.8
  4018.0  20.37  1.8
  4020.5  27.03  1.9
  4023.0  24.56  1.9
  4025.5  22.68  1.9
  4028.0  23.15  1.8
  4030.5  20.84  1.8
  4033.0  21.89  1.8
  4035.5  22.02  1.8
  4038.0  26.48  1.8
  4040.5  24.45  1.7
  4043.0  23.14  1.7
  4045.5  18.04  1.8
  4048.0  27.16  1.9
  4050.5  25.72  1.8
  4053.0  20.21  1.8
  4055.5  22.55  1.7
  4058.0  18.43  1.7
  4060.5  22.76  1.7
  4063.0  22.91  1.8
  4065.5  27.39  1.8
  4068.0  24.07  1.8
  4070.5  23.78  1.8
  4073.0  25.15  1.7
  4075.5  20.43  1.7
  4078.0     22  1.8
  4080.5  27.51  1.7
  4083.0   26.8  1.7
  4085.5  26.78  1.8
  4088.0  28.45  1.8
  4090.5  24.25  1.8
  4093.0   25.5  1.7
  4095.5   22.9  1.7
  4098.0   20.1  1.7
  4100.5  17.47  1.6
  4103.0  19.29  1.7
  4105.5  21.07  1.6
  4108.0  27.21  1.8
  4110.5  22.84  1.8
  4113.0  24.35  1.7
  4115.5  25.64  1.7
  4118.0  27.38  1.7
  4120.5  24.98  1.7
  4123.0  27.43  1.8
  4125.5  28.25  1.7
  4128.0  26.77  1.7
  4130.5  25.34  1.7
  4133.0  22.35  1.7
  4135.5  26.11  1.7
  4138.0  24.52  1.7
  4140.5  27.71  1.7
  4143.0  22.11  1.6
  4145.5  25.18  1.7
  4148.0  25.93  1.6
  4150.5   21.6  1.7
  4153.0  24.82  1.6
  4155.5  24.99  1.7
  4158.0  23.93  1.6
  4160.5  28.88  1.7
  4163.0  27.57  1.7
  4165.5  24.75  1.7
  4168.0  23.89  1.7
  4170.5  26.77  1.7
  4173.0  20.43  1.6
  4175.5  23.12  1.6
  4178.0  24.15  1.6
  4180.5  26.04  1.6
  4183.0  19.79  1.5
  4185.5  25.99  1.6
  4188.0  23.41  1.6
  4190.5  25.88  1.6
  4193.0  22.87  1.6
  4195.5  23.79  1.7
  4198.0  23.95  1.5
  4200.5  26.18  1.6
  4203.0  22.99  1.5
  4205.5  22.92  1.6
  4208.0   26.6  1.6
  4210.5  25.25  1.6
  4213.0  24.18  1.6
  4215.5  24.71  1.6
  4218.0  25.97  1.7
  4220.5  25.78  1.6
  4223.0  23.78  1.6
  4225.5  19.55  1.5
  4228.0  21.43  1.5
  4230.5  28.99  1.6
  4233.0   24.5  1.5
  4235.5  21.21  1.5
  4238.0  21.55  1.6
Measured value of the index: 0.08 mag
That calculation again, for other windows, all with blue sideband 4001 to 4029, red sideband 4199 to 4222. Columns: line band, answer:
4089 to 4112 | 0.10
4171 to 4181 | 0.06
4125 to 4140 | -0.04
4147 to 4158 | 0.02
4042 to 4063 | 0.09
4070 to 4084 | 0.01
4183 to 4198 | 0.04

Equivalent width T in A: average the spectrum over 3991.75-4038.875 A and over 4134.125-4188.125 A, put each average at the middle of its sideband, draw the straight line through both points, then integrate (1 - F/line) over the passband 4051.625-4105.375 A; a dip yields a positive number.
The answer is 2.2 A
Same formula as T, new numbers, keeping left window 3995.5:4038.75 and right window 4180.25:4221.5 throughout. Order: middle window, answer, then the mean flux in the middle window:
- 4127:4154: -0.6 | 24.7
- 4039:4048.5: 0.4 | 23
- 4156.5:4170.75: -0.9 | 25.9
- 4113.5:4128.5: -1.5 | 26.6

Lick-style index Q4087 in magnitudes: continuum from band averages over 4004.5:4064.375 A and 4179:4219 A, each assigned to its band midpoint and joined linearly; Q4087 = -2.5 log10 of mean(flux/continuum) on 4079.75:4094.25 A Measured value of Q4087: -0.13 mag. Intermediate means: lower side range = 23.1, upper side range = 24.4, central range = 26.5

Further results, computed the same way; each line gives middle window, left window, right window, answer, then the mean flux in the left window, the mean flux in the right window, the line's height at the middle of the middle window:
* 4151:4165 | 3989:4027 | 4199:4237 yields -0.065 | 24.2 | 24.2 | 24.2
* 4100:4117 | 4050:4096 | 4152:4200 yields 0.064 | 24.1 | 24.5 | 24.2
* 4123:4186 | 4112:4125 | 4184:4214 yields 0.022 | 26.1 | 24.5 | 25.4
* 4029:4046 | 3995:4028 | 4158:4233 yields 0.074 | 24.2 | 24.5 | 24.2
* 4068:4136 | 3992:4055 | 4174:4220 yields -0.020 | 23.7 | 24.3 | 24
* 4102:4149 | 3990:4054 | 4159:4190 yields -0.030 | 23.7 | 24.6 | 24.3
